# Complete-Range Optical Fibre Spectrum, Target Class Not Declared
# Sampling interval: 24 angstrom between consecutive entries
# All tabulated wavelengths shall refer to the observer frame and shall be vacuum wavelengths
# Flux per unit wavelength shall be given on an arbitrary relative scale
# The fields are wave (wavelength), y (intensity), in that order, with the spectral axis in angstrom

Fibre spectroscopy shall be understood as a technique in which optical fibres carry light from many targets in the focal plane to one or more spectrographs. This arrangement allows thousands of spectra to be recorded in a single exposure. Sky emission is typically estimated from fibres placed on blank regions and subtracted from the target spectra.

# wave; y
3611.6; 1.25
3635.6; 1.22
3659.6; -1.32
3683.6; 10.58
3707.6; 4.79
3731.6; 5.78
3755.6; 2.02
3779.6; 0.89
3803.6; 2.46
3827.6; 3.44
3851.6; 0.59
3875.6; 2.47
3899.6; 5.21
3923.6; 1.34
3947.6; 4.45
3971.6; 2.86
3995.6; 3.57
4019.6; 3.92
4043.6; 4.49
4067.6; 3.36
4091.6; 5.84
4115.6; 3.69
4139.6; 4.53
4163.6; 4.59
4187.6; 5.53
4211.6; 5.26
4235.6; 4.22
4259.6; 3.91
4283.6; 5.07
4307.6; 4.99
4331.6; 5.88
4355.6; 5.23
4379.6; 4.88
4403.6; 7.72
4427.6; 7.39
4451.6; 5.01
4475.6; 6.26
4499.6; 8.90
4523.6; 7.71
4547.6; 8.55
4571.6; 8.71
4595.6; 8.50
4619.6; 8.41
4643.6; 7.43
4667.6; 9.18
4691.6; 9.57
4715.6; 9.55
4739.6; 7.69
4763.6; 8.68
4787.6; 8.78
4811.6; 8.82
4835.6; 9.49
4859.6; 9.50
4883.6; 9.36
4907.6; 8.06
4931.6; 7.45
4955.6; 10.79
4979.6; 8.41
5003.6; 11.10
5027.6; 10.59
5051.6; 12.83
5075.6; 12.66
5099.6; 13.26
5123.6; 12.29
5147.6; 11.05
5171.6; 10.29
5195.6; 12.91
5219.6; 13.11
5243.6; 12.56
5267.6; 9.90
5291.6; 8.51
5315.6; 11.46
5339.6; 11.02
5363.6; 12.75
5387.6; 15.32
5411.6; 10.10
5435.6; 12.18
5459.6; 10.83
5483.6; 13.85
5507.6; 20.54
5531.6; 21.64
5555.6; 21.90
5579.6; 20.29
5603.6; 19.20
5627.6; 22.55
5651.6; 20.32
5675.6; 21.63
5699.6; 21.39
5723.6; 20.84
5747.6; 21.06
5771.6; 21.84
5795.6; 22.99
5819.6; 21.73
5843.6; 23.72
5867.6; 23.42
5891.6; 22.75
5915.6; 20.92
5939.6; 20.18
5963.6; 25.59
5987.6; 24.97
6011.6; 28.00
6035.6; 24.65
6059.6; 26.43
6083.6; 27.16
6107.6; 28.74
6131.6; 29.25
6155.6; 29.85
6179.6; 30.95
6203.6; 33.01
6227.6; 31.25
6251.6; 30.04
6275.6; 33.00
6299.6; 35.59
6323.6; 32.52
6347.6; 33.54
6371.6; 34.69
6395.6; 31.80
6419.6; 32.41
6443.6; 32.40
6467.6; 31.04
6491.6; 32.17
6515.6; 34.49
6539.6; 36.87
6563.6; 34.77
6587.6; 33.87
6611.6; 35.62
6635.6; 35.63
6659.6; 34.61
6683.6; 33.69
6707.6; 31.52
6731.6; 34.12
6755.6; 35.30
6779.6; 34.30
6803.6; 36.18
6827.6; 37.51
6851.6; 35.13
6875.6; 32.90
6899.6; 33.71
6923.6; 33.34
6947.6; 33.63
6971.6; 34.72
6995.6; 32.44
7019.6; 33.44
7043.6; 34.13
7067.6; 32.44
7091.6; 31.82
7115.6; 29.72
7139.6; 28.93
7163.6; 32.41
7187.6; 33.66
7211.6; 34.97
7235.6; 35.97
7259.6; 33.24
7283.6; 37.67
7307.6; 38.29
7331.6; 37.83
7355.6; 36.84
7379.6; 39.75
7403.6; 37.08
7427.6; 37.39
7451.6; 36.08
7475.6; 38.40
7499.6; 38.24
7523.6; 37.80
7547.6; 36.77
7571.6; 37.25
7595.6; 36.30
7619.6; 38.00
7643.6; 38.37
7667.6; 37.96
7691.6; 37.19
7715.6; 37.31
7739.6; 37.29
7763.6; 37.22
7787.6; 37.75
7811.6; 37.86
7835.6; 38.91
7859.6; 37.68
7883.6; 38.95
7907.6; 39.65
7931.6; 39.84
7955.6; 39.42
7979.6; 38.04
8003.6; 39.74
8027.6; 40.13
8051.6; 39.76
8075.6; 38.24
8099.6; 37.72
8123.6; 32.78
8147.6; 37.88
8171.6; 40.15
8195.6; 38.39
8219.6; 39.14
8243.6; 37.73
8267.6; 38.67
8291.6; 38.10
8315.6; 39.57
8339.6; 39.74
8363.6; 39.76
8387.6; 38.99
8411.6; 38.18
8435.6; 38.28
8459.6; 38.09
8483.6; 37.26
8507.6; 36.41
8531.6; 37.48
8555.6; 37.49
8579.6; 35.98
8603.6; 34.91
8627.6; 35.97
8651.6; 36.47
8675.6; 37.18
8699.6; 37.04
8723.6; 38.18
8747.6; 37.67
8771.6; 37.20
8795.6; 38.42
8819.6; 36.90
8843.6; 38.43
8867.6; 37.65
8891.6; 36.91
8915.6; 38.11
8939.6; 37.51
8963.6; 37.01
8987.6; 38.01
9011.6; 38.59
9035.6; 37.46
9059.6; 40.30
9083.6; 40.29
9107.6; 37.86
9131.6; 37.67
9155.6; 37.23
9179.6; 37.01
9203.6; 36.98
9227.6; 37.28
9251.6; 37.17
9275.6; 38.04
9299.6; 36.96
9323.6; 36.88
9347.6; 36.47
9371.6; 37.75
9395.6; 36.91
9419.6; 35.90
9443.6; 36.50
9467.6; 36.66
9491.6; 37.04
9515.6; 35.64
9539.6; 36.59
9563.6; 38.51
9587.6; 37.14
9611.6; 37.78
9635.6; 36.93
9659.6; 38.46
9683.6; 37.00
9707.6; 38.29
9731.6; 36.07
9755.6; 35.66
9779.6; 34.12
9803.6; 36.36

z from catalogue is 0.38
